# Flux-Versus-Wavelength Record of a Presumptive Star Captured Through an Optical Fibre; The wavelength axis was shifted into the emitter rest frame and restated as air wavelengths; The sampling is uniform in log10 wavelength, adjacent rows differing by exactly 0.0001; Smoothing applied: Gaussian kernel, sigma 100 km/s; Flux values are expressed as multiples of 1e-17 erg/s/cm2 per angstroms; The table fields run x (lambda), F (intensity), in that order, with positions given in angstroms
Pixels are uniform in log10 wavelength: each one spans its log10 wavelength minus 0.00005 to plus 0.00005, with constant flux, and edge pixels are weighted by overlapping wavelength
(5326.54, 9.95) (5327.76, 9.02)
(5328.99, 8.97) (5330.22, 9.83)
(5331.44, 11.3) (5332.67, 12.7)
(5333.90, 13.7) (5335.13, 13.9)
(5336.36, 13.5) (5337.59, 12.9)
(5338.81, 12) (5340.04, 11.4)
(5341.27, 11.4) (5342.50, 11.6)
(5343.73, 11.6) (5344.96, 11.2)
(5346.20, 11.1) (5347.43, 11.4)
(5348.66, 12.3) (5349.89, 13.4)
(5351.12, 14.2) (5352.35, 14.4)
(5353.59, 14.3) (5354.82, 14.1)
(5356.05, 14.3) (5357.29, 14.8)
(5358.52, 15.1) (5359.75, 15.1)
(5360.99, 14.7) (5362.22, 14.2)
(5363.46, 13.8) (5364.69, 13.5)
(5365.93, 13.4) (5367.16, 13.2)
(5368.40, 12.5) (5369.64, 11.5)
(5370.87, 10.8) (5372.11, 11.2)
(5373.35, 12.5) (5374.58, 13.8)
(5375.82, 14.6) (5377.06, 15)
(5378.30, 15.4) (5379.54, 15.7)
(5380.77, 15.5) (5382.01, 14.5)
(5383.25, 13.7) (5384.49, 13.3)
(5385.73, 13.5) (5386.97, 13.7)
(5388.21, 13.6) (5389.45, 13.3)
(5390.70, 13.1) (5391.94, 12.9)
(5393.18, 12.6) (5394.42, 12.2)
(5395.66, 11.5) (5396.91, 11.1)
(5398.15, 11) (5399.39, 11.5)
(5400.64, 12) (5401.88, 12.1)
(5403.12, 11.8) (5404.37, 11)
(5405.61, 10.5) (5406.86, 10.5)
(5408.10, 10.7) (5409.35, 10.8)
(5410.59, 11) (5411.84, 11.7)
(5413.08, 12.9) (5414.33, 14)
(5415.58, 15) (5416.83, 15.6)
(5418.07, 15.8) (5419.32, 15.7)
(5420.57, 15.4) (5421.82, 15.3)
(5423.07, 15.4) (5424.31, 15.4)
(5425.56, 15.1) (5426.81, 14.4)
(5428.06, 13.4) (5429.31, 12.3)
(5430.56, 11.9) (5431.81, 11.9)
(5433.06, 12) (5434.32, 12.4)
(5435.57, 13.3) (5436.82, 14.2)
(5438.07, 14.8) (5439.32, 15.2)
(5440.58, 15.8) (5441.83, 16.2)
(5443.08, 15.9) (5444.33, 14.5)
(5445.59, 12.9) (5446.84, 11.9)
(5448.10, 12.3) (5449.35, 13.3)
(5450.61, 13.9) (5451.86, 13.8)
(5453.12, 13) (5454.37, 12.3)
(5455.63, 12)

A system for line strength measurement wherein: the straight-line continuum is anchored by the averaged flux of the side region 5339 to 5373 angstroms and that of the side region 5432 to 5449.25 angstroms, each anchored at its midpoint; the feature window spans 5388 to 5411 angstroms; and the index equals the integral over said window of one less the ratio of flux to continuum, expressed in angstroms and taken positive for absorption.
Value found 2.9 angstroms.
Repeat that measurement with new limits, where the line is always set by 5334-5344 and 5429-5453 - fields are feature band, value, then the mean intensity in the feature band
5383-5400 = 0.5 angstroms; 12.6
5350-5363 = -1.9 angstroms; 14.5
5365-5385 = -1.1 angstroms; 13.5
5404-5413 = 1.5 angstroms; 11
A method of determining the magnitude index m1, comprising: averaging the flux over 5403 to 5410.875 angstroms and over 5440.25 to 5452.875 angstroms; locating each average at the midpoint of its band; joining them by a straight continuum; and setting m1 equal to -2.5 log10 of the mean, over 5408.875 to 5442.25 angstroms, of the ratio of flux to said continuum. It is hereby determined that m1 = -0.14 mag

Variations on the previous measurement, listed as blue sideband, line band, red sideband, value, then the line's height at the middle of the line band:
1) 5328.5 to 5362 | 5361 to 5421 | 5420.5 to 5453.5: 0.03 mag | 13.4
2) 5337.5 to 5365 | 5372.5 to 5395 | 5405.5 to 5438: -0.04 mag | 13.3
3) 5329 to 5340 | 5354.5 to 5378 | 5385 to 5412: -0.13 mag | 12.1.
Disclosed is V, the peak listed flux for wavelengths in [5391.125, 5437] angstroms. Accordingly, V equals 15.8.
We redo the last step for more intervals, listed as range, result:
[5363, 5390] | 15.7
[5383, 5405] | 13.7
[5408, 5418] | 15.6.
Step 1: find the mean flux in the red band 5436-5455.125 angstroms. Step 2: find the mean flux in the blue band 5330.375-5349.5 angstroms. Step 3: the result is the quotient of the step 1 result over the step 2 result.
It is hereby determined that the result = 1.2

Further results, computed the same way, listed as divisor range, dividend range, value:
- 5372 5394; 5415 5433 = 1.04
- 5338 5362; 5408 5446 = 1.07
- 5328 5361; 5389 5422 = 0.99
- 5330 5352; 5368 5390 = 1.11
